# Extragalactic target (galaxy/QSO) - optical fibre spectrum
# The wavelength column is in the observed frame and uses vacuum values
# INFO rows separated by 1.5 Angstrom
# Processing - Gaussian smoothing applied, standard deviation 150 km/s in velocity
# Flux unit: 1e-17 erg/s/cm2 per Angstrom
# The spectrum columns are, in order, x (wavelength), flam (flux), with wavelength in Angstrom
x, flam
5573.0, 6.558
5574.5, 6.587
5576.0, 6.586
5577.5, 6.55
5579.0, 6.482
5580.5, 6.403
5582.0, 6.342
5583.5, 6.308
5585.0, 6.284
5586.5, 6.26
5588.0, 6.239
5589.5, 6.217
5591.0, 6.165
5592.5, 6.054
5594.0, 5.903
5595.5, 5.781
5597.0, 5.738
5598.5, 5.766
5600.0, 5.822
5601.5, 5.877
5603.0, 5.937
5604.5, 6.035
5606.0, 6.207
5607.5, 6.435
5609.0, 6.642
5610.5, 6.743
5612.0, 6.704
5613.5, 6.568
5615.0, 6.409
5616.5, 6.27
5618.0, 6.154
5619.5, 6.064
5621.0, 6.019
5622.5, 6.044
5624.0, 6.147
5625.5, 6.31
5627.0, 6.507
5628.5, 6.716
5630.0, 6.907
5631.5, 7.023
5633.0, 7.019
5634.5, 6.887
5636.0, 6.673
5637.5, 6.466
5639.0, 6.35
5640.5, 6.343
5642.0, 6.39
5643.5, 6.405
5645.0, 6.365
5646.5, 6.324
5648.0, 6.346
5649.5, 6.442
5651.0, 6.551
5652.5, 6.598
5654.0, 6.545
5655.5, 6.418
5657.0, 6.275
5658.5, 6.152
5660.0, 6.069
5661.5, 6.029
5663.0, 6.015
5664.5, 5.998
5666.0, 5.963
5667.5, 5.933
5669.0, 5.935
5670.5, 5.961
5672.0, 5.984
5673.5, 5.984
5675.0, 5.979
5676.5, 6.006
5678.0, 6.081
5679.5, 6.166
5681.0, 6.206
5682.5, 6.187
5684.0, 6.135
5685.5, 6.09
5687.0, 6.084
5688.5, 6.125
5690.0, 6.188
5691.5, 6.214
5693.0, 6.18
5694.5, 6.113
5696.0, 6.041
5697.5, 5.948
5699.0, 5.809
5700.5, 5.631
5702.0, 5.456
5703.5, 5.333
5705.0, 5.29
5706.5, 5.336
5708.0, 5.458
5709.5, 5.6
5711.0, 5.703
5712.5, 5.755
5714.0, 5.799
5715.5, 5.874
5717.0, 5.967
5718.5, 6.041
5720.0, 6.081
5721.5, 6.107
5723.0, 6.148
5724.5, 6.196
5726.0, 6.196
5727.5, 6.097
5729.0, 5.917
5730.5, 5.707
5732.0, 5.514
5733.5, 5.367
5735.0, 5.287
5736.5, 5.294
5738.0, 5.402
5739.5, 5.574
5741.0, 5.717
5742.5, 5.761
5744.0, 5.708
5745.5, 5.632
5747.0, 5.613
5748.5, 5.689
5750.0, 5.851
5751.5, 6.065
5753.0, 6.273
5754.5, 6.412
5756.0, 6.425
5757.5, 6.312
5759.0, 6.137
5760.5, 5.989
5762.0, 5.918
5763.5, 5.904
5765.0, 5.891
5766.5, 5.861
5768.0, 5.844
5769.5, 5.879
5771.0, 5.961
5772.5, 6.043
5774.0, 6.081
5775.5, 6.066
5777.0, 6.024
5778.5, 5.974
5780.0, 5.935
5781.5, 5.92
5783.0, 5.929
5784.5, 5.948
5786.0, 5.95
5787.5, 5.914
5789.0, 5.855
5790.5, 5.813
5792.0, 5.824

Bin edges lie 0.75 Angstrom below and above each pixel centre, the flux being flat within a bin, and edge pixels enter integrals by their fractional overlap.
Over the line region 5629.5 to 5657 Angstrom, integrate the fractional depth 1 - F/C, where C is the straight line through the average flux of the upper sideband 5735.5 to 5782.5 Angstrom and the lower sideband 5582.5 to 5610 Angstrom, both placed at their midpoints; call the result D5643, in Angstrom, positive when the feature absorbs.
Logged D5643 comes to -2.3 Angstrom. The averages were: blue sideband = 6.1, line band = 6.55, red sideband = 5.91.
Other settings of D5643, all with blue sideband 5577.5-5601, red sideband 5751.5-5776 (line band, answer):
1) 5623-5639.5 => -1.4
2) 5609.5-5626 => -0.5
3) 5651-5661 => -0.4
